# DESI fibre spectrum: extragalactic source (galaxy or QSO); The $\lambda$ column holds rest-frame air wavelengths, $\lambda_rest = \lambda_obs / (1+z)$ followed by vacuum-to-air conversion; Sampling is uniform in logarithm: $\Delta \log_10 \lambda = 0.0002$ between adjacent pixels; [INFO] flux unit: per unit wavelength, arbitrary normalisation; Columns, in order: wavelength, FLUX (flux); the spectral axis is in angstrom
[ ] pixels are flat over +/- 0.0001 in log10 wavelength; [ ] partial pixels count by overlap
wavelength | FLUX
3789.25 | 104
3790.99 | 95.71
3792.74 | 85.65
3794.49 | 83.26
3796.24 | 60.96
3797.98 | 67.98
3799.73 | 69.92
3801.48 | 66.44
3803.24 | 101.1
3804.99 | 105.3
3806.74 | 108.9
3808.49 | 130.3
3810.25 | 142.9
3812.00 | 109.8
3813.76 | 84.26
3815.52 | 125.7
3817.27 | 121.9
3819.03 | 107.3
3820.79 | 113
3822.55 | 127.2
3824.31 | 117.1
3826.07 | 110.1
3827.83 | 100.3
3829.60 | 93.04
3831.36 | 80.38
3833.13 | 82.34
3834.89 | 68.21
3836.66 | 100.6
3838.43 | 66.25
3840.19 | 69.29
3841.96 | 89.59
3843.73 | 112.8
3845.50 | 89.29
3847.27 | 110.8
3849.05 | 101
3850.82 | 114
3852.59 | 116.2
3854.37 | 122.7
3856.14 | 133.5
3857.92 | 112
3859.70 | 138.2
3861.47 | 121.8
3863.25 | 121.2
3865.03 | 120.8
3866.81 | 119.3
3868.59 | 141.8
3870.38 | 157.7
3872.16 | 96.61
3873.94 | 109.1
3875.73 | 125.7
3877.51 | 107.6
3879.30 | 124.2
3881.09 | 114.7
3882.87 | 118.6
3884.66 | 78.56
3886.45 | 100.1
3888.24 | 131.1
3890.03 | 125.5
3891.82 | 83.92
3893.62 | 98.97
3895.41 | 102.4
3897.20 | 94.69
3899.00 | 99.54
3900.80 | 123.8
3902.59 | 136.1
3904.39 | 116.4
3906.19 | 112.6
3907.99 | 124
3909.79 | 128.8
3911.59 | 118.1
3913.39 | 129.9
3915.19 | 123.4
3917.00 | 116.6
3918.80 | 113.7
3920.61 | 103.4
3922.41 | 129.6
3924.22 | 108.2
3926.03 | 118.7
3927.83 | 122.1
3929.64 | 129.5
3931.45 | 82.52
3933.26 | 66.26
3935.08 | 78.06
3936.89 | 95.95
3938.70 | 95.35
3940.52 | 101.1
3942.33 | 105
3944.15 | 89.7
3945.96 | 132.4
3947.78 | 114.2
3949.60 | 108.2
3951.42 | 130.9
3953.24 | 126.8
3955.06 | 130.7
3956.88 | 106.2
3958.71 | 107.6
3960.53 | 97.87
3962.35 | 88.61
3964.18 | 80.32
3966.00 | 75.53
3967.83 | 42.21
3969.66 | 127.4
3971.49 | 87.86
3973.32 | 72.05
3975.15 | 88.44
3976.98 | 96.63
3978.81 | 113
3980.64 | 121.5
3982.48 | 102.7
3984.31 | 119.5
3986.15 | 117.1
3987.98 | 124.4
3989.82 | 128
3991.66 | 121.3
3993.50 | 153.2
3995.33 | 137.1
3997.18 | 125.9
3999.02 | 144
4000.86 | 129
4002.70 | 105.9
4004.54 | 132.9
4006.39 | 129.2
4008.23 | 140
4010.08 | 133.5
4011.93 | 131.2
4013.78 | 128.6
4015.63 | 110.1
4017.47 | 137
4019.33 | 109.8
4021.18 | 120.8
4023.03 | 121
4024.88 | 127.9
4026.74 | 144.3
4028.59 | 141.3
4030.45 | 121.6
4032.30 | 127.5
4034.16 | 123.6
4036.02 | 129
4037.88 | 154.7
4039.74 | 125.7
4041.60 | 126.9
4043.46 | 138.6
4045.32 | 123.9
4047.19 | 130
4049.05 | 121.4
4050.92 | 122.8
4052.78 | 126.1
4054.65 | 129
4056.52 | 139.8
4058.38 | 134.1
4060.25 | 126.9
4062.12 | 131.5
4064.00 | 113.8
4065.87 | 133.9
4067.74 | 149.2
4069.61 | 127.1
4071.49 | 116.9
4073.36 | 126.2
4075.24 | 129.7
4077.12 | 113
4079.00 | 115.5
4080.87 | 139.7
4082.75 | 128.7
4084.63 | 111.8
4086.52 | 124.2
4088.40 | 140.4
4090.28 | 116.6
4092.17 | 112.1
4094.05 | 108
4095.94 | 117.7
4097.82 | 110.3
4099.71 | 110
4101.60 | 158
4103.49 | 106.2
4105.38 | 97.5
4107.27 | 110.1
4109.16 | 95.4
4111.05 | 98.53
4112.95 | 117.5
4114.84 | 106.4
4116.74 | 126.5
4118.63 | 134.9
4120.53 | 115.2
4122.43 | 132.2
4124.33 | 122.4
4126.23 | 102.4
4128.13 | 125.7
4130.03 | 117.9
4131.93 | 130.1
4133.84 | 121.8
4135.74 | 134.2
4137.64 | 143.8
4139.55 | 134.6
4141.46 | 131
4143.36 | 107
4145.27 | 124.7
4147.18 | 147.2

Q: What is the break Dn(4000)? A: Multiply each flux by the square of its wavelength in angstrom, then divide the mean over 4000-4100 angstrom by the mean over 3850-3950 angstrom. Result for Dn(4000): 1.20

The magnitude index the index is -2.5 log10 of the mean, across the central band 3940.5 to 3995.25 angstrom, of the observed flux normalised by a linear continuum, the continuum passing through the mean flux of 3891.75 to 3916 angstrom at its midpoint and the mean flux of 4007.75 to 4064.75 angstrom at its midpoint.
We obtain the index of 0.13 mag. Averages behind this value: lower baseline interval 115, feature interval 108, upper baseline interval 129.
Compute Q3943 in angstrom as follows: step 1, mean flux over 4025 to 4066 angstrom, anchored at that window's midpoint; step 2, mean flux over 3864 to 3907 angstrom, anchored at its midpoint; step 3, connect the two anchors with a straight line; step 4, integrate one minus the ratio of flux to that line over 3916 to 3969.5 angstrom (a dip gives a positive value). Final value 7.2 angstrom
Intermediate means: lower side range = 114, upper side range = 130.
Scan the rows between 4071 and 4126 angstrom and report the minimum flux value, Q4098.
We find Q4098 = 95.4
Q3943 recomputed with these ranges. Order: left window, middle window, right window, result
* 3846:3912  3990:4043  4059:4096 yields -3.48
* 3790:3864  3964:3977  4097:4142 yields 3.25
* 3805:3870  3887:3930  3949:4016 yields -1.68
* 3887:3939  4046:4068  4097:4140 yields -2.32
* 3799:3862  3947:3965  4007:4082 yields 1.42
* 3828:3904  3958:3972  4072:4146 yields 3.11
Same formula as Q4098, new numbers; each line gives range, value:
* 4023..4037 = 121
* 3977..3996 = 102.7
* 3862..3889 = 78.56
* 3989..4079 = 105.9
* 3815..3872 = 66.25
